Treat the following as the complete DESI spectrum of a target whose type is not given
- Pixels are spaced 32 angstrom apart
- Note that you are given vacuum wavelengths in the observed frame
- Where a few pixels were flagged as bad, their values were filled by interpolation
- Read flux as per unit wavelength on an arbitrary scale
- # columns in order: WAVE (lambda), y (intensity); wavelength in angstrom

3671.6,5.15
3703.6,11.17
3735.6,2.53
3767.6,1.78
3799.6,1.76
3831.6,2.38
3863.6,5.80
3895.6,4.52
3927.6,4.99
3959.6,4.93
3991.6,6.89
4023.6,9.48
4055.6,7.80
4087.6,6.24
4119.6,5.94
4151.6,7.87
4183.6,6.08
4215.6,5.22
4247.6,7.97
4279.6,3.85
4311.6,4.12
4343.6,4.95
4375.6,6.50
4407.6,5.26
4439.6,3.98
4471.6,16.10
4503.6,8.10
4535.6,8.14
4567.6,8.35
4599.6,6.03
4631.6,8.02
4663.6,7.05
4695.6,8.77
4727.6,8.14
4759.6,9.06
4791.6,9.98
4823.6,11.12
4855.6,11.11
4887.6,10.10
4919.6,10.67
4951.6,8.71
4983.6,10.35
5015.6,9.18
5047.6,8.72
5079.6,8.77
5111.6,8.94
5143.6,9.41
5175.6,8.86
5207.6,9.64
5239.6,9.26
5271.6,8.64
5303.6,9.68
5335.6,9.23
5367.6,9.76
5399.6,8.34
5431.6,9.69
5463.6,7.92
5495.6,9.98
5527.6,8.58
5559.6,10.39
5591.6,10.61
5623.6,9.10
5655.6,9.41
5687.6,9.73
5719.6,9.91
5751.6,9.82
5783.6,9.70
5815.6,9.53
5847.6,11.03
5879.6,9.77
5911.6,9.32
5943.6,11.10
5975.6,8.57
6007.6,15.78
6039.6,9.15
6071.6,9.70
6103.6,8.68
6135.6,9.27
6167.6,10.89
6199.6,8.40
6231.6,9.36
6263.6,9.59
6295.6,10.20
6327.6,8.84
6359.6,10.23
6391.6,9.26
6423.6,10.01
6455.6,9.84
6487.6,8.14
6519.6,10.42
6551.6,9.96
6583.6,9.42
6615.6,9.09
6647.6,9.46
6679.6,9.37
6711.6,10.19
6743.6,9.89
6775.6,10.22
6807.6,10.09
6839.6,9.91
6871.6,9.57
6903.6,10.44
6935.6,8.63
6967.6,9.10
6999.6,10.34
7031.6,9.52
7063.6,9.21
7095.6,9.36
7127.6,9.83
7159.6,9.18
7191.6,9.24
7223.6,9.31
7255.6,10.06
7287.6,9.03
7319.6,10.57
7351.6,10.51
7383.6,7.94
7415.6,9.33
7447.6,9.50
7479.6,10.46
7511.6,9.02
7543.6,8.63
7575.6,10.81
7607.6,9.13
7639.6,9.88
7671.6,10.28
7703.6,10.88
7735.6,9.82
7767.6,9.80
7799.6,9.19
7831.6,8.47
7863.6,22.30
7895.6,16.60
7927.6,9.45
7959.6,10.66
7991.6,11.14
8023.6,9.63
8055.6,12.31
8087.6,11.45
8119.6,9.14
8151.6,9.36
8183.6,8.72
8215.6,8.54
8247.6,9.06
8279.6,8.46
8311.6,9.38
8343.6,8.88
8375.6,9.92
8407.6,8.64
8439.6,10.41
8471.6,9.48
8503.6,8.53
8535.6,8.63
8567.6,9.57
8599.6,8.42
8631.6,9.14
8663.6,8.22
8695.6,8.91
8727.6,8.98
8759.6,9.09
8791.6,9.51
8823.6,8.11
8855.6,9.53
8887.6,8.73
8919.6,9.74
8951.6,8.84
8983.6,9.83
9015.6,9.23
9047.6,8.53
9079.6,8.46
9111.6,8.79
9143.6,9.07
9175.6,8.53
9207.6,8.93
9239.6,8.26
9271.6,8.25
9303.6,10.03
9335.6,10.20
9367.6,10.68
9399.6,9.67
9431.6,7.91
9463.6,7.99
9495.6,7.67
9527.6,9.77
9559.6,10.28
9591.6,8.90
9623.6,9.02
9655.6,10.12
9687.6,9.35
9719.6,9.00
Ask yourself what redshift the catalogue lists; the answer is 0.20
